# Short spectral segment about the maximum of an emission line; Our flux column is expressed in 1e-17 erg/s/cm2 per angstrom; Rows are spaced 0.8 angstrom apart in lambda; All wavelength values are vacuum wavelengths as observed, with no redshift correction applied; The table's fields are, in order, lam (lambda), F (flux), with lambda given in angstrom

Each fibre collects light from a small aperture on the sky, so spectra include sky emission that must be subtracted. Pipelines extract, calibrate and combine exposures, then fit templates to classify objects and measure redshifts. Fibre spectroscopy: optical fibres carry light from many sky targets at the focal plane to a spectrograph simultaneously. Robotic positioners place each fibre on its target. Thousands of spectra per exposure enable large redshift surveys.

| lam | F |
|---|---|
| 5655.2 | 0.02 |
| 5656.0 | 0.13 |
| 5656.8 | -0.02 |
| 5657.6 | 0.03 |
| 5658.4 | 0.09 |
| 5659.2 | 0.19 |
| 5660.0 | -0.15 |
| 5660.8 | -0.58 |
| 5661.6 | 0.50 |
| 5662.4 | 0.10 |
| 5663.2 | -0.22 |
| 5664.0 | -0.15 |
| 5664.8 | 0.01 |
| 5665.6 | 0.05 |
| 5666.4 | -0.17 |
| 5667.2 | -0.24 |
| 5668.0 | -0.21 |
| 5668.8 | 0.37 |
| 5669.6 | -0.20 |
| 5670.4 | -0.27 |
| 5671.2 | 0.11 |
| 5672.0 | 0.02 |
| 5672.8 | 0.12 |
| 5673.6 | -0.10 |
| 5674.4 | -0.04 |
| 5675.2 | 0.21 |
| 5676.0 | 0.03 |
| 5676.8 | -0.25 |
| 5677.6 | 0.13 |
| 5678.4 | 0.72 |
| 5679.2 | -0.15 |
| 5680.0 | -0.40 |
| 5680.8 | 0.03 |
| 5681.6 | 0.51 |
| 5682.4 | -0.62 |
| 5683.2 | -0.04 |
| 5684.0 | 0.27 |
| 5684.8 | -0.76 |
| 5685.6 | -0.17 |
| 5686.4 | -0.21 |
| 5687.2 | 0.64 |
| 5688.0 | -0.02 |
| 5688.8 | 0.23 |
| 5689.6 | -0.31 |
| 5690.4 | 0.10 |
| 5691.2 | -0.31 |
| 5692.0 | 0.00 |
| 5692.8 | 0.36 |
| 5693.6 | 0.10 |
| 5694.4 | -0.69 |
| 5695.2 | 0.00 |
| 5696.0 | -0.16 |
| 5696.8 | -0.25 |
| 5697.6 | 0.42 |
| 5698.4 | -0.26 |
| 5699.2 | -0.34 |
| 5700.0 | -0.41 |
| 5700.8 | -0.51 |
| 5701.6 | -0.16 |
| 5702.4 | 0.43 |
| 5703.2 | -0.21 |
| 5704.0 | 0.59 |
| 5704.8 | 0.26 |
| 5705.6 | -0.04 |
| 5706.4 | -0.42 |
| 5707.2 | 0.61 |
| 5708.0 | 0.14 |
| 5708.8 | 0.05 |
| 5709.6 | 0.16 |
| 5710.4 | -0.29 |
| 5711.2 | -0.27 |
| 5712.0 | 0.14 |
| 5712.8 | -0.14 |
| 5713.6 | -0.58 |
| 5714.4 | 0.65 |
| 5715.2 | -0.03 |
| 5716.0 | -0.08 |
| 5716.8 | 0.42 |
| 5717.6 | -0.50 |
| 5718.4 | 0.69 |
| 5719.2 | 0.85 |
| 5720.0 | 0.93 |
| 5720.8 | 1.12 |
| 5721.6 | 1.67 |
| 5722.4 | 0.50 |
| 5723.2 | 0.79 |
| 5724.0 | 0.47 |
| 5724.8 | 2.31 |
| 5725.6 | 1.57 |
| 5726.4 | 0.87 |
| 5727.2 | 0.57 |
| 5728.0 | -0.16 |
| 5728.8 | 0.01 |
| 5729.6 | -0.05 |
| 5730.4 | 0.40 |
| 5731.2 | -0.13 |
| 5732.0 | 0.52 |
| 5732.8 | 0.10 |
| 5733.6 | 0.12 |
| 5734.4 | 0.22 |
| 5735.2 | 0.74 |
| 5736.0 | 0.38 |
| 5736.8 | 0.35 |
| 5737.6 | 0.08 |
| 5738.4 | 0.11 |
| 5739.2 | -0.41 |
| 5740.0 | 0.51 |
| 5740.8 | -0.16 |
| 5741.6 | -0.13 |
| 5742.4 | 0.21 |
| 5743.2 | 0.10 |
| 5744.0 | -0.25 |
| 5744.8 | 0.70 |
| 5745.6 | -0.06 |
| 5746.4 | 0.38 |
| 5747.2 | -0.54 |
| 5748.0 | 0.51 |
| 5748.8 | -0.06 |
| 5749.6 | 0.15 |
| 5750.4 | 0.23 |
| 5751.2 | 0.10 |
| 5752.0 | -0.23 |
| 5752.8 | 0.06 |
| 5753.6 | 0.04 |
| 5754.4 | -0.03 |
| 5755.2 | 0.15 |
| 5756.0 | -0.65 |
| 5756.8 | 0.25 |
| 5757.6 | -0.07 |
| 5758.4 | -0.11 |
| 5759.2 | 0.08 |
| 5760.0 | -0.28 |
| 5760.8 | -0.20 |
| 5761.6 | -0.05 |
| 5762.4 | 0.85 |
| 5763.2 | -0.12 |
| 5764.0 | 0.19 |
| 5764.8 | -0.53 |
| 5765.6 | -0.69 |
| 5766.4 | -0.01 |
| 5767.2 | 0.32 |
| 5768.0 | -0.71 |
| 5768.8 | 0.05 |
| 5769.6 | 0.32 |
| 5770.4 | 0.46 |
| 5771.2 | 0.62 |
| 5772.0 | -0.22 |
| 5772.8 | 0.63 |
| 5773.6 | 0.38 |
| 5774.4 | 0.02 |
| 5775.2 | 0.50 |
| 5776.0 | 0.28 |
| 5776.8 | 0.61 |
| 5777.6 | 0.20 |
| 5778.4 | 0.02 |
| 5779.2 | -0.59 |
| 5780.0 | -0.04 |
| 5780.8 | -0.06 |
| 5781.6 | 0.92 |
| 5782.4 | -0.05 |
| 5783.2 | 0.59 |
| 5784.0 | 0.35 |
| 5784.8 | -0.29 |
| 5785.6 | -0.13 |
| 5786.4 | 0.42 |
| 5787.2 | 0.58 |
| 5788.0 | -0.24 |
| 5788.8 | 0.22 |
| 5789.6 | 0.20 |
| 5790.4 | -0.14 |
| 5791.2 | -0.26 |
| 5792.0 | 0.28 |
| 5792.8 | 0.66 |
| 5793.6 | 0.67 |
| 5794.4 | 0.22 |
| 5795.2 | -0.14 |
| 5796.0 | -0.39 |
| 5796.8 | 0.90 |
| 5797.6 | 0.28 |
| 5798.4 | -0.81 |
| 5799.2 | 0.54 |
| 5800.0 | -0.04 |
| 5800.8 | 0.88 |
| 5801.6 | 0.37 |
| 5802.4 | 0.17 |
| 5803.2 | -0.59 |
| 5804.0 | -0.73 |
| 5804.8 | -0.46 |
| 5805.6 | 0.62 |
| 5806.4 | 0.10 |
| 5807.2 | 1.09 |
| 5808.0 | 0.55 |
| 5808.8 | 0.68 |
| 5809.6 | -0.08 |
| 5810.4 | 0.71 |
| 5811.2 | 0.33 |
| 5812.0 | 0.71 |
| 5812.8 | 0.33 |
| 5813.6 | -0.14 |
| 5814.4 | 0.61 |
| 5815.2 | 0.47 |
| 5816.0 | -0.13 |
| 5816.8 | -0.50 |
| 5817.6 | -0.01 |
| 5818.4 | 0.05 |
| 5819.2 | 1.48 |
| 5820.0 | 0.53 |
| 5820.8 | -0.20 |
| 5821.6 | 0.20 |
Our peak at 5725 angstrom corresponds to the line [O II]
